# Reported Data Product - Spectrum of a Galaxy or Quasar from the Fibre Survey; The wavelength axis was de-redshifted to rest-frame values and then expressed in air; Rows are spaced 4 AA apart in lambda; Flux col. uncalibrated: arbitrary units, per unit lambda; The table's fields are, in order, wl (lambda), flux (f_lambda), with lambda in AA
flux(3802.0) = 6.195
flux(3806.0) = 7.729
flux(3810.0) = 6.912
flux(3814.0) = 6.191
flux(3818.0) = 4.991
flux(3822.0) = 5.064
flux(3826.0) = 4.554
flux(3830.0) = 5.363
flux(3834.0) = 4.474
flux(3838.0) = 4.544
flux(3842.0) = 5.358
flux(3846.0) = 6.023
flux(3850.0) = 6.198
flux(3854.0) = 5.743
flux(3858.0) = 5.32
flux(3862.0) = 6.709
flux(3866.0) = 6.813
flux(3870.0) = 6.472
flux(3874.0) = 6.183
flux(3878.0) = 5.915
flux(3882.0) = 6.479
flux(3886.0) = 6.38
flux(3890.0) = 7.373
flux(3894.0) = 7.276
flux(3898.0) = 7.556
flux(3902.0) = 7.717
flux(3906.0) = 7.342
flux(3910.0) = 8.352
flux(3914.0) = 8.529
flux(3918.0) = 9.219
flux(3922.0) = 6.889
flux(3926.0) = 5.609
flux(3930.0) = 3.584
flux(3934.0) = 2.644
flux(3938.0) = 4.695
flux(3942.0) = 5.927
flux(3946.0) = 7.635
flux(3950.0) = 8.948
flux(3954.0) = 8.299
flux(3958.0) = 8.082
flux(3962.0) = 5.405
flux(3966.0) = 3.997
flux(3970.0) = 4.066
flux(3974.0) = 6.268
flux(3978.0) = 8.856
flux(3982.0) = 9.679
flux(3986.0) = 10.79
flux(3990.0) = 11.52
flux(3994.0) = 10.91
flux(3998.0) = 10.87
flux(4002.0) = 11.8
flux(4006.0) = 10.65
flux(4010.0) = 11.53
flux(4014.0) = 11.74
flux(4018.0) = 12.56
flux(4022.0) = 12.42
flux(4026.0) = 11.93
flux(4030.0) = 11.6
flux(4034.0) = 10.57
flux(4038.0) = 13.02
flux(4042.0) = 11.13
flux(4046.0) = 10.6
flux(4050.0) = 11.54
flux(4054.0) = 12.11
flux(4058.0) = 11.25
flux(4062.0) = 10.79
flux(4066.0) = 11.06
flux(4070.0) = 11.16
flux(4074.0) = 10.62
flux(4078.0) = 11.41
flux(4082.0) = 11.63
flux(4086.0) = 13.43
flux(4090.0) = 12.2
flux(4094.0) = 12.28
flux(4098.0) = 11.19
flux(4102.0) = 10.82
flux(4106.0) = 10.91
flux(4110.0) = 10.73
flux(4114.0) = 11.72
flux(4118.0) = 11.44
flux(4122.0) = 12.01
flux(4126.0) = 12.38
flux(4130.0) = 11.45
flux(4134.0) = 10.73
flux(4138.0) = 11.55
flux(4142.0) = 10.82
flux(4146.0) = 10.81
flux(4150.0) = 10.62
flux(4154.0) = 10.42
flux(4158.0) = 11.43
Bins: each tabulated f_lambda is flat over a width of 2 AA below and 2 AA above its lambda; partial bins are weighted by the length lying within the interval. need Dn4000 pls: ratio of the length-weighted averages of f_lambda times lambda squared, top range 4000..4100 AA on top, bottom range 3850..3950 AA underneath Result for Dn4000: 1.9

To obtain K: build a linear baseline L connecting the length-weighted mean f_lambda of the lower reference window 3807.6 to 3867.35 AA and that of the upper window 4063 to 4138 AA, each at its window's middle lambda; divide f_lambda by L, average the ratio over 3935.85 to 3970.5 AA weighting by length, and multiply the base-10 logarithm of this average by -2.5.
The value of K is 0.26 mag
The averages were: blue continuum 5.62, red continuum 11.5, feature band 6.42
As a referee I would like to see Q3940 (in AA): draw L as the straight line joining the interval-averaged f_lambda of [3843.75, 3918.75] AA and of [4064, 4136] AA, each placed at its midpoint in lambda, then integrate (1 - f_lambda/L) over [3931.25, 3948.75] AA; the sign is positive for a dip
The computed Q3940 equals 6.1 AA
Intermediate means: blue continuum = 6.88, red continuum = 11.5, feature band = 5.31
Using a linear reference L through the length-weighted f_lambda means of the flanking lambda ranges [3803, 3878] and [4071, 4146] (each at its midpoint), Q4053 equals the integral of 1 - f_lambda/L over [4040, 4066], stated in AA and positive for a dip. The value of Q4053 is -2.3 AA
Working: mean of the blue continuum 5.82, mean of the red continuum 11.5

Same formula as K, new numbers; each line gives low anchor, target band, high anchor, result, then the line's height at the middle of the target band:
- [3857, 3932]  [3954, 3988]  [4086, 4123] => 0.19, 8.57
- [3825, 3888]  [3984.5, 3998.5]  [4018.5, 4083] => -0.14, 9.73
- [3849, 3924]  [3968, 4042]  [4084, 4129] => -0.11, 9.54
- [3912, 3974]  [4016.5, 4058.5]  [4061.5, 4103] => -0.19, 9.84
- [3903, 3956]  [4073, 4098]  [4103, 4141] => -0.14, 10.5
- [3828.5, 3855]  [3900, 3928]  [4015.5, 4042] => 0.03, 7.91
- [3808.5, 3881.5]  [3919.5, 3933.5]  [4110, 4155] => 0.36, 7.29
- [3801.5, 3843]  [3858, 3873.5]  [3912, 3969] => -0.10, 5.85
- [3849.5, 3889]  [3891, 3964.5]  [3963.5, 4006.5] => 0.10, 7.61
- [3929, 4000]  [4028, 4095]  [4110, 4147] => -0.18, 9.77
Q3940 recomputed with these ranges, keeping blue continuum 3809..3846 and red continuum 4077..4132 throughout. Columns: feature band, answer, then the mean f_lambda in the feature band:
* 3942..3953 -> 0.3 AA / 7.86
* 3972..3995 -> -1.8 AA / 9.62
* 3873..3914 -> -2.0 AA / 7.15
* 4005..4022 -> -3.9 AA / 11.8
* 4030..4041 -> -1.8 AA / 11.7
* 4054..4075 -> -0.7 AA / 11.1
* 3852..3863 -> 0.2 AA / 5.85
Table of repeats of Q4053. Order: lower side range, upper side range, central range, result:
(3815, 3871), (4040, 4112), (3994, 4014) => -3.5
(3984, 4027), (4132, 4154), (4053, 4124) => -2.3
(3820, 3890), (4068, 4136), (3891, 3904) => -1.4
